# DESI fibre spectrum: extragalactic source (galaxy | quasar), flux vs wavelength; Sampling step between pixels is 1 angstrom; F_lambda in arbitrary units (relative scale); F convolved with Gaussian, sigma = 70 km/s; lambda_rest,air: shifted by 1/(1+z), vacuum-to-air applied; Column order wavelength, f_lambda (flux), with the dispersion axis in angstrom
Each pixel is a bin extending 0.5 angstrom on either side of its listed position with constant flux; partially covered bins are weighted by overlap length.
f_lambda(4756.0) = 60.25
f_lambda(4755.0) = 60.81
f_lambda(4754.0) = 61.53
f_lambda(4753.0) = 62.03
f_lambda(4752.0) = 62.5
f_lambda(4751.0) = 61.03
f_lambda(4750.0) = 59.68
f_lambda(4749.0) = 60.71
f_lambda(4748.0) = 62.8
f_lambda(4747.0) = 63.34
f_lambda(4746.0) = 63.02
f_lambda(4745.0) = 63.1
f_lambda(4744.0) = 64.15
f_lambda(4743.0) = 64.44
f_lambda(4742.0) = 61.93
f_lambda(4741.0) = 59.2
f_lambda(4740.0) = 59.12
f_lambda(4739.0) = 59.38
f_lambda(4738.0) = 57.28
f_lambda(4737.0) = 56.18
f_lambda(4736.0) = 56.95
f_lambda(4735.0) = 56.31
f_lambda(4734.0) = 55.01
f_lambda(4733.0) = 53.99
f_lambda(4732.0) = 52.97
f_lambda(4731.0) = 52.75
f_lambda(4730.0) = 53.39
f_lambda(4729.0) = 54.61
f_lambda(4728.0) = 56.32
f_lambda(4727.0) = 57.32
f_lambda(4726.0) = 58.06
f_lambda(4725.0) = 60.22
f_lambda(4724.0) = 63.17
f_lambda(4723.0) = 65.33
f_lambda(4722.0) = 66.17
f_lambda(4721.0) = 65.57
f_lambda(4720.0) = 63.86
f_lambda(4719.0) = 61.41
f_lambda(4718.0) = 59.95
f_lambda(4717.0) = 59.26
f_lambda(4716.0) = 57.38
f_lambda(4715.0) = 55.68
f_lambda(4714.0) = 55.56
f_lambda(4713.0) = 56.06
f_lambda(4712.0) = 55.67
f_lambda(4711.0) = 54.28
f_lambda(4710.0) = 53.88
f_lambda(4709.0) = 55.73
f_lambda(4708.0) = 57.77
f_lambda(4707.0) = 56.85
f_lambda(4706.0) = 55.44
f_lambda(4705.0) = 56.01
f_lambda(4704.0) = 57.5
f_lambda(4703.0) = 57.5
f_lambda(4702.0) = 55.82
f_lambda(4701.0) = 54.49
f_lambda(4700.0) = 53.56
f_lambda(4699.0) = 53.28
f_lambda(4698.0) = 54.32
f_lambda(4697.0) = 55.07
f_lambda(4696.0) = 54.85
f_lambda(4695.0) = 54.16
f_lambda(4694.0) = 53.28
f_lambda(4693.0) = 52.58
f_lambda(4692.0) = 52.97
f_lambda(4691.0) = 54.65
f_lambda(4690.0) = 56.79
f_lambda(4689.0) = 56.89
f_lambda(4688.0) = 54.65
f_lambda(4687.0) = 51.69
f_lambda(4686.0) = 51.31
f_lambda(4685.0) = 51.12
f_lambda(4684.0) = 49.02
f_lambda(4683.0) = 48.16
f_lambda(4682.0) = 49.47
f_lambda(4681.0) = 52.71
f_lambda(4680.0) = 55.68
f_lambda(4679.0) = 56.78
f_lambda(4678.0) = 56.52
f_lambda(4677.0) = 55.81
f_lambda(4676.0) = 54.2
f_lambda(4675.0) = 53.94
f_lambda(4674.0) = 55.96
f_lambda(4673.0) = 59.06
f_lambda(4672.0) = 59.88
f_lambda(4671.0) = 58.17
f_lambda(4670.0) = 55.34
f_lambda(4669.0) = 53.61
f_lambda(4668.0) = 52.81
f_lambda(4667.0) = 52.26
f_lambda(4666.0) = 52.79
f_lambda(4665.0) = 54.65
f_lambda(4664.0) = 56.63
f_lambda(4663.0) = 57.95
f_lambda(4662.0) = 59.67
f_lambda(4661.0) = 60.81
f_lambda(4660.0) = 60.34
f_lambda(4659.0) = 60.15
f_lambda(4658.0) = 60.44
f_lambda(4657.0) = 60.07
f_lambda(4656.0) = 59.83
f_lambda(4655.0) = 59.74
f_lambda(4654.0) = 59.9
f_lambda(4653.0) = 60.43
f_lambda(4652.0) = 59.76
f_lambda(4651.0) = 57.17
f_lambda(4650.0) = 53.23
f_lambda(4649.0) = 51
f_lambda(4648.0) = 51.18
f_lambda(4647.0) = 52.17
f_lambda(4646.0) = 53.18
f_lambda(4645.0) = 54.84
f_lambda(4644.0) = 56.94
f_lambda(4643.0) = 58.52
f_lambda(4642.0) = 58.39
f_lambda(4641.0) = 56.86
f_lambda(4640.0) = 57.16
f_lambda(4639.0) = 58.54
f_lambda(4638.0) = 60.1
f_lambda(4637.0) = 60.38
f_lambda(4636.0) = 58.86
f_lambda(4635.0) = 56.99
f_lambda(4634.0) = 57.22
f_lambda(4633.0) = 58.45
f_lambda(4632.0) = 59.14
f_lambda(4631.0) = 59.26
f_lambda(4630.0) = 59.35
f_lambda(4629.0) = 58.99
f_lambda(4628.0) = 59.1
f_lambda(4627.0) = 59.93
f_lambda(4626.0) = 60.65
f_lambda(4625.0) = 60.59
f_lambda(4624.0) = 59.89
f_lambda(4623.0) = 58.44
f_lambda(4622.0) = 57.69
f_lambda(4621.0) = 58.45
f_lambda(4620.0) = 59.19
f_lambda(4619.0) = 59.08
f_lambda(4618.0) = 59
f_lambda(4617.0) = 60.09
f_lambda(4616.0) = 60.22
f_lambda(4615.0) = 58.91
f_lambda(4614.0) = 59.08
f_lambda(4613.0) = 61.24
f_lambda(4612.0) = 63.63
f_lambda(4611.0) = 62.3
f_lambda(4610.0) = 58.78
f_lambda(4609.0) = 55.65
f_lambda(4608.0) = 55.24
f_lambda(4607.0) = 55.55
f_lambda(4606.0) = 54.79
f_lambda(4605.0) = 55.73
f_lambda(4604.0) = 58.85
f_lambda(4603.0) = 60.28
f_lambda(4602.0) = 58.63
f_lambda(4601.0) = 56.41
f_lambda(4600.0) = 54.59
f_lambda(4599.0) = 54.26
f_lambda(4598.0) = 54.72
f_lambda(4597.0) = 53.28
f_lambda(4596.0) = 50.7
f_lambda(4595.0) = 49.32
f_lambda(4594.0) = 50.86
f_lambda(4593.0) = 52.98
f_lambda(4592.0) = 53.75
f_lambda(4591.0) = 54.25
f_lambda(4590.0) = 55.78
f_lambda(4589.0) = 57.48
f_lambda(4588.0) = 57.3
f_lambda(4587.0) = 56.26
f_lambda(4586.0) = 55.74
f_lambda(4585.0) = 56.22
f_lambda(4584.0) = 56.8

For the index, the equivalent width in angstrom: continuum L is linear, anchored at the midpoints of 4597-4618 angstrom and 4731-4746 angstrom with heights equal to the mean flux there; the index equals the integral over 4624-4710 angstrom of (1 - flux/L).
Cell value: 2.9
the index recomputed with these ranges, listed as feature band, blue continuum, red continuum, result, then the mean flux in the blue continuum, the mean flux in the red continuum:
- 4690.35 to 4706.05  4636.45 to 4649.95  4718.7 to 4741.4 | 0.8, 56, 58.4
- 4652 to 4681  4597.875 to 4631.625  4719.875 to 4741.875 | 0.6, 58.5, 58.3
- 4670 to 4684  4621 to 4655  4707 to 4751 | 0.8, 57.7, 58.8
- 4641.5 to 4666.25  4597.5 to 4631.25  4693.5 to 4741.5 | 0.3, 58.5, 57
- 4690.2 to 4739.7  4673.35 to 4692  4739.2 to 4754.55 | 0.9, 53.7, 61.9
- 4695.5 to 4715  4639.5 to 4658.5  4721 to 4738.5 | 0.7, 56.9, 57.6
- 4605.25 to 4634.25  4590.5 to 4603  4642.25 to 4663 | -1.9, 53.9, 57.5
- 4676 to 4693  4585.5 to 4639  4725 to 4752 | 1.4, 57.5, 58.7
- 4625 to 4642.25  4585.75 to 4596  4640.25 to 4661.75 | -0.7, 54.2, 57.4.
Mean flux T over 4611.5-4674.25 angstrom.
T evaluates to 58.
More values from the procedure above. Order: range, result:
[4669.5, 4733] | 56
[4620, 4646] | 58.5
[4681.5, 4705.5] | 53.7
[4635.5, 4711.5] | 55.8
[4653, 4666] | 59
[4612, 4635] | 59.3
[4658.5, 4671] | 56.5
